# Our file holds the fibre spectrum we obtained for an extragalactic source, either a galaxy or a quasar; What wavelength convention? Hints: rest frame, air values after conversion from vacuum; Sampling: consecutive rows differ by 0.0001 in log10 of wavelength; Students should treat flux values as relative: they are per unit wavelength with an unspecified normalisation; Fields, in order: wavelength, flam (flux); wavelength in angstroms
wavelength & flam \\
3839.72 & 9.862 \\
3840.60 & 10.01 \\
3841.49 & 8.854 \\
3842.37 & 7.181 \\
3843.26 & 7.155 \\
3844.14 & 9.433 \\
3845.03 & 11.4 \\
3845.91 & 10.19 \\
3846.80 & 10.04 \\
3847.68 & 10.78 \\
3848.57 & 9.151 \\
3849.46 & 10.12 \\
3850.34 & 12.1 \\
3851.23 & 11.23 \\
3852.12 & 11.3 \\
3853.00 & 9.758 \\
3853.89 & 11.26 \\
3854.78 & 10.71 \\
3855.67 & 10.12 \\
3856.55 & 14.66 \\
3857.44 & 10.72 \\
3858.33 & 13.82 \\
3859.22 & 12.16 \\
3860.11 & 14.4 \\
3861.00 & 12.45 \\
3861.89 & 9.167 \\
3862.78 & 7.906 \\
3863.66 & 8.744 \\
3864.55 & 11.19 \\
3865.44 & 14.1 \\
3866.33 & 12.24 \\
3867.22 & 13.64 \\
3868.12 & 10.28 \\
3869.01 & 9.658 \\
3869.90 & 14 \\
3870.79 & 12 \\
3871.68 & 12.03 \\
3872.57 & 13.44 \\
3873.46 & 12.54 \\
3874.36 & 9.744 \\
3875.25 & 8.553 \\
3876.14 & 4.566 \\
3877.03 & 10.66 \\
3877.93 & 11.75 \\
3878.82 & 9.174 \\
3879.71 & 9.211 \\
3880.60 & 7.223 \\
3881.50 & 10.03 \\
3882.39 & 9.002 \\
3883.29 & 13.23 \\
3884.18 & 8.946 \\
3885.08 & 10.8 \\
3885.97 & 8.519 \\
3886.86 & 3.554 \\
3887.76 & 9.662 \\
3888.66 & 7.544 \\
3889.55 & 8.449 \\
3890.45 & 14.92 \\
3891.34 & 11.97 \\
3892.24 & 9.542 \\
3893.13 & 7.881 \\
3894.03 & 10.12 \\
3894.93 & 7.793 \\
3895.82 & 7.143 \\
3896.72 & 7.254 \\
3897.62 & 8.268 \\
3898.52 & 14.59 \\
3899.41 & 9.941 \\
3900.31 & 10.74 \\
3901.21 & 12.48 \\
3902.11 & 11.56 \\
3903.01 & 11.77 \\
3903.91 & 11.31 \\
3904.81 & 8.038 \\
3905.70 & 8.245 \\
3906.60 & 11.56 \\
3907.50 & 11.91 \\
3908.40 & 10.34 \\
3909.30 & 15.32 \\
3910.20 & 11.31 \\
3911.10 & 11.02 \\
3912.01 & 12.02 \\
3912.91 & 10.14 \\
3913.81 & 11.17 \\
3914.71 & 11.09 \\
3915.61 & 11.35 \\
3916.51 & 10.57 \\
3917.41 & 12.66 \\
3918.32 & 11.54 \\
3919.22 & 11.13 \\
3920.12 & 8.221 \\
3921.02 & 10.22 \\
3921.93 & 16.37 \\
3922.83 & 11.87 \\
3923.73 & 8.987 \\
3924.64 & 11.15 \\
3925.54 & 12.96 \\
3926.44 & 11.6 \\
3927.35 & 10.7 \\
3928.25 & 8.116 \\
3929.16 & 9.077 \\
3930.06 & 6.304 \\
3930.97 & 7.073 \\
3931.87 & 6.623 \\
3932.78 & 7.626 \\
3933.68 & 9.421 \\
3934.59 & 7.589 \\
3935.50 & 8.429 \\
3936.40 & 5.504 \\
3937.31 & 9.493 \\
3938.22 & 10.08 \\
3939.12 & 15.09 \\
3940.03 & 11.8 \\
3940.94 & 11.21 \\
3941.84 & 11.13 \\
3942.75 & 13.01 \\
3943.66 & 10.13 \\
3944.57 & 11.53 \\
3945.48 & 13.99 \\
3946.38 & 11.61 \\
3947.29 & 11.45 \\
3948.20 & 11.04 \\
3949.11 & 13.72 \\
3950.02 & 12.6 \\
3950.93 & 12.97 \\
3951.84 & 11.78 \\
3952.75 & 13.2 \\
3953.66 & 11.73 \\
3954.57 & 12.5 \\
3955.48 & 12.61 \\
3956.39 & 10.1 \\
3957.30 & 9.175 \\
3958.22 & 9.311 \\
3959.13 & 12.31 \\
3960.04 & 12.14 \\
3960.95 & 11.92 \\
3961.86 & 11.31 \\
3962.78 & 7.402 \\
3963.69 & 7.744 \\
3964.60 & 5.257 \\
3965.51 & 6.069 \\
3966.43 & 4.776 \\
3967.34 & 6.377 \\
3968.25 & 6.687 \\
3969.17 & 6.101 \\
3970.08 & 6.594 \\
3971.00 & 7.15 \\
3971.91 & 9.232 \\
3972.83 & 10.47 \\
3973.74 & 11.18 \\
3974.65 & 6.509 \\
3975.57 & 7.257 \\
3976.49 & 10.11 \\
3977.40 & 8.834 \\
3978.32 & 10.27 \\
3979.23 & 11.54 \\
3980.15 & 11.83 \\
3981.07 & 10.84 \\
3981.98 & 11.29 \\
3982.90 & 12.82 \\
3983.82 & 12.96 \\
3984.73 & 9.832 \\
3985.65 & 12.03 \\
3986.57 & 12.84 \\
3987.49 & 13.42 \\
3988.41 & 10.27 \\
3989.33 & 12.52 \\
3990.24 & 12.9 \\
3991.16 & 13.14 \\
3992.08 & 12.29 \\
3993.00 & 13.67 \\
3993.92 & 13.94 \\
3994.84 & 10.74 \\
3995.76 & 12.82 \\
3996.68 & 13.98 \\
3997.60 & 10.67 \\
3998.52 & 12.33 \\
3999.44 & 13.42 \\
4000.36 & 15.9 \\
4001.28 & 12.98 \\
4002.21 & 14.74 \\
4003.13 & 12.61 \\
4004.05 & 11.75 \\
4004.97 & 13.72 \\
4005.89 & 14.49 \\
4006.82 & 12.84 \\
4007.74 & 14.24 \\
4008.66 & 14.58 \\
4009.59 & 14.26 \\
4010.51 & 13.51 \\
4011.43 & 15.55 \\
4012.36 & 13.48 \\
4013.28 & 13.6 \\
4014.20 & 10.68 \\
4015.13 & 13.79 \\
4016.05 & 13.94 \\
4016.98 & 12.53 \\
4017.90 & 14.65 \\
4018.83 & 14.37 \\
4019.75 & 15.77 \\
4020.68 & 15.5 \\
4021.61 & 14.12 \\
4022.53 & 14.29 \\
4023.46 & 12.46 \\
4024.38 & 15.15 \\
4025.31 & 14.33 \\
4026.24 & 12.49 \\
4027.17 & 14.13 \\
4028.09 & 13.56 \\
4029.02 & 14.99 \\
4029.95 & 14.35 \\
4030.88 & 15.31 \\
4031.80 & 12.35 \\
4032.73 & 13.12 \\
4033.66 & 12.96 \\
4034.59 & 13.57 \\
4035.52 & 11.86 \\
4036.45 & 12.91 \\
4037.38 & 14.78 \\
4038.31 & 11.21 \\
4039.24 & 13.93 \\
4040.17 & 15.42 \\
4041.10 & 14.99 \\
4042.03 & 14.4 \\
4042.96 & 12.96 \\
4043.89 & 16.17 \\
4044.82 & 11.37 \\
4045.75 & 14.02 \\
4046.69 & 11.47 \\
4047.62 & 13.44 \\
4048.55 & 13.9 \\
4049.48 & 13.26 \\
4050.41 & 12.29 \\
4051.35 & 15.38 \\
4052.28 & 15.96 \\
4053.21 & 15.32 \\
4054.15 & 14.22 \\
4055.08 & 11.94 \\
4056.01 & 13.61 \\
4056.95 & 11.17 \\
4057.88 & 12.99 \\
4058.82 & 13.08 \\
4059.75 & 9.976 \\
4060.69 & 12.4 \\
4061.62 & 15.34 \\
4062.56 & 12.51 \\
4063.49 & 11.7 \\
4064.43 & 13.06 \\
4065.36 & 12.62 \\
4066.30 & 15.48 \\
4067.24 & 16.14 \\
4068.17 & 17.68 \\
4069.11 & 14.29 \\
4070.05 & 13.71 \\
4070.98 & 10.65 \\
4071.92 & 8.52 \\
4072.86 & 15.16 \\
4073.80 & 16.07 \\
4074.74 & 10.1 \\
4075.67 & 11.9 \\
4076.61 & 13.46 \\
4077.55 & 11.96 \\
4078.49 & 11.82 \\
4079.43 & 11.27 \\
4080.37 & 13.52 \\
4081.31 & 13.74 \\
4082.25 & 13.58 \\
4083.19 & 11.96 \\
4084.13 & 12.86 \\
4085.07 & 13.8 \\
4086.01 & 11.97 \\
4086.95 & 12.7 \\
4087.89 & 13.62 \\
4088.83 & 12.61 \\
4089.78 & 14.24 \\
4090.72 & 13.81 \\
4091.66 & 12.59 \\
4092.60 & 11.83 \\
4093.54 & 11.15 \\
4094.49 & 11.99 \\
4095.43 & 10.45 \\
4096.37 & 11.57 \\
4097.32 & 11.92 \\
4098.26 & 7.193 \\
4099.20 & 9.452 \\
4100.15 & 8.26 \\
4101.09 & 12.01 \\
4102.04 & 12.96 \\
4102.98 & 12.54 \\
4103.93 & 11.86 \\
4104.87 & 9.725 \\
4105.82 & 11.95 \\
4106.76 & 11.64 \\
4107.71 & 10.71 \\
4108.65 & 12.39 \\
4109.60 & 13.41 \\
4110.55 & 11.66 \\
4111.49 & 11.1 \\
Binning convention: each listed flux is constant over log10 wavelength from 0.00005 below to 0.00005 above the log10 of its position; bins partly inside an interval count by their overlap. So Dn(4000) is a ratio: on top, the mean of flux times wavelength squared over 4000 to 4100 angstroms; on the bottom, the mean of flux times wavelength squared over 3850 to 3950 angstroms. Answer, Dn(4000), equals 1.35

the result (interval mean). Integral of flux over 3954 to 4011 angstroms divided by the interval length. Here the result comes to 11.1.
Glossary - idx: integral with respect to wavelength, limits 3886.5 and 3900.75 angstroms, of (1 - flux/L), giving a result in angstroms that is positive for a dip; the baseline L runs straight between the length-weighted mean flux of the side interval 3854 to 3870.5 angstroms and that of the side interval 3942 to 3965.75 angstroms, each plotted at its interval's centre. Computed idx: 2.6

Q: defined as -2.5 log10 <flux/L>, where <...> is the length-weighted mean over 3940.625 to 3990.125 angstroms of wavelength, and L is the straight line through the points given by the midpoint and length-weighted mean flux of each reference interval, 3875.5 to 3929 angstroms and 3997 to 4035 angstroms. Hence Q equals 0.17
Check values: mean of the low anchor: 10.3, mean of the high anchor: 13.7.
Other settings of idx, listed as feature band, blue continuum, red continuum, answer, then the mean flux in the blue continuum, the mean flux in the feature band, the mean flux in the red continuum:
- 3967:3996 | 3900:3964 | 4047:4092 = 2.8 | 10.8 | 10.6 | 13.2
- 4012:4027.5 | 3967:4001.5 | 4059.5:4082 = -2.6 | 11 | 13.8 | 13.1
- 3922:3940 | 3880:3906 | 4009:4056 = 2.1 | 9.68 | 9.56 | 13.8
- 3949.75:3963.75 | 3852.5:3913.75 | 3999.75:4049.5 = 1.1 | 10.6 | 11.2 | 13.8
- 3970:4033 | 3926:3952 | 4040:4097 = -5.0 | 10.4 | 12.6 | 13.1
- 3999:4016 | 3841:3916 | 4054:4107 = -2.8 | 10.5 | 13.7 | 12.5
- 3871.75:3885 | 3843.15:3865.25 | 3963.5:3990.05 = 0.8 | 10.9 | 9.95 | 9.47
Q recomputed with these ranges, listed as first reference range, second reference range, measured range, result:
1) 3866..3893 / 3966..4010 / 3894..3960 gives 0.00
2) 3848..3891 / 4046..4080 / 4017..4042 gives -0.10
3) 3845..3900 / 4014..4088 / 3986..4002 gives -0.03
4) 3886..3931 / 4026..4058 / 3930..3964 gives 0.07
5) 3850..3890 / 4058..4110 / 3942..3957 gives -0.08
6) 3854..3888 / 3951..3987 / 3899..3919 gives -0.09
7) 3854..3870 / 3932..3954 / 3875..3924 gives 0.11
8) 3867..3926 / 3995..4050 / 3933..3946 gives 0.10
